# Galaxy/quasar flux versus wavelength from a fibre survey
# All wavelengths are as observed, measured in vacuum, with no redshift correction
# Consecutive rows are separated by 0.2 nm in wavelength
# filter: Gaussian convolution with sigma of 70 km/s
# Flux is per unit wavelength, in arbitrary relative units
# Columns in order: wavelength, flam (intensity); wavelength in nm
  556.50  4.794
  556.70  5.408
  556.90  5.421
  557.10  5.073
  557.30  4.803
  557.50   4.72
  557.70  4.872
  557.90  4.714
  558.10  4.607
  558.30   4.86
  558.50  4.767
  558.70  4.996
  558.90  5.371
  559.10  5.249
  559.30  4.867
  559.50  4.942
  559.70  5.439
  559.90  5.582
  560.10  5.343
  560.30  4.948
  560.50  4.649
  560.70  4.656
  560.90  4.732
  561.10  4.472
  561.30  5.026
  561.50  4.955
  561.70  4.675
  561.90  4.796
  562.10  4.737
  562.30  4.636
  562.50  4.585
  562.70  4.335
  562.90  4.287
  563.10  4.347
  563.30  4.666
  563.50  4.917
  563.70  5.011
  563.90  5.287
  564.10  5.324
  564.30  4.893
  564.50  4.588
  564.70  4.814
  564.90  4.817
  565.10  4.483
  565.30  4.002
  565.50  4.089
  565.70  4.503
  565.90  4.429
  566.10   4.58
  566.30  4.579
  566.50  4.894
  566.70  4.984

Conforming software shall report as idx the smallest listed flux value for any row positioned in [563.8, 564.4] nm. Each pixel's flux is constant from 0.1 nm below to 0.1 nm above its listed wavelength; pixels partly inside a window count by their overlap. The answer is 4.893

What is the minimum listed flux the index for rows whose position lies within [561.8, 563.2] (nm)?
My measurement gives 4.287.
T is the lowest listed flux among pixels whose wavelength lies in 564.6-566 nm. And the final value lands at 4.002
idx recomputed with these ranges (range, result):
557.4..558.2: 4.607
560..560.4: 4.948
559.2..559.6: 4.867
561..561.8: 4.472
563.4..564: 4.917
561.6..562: 4.675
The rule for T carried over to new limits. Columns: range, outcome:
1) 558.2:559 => 4.767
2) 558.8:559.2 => 5.249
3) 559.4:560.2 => 4.942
